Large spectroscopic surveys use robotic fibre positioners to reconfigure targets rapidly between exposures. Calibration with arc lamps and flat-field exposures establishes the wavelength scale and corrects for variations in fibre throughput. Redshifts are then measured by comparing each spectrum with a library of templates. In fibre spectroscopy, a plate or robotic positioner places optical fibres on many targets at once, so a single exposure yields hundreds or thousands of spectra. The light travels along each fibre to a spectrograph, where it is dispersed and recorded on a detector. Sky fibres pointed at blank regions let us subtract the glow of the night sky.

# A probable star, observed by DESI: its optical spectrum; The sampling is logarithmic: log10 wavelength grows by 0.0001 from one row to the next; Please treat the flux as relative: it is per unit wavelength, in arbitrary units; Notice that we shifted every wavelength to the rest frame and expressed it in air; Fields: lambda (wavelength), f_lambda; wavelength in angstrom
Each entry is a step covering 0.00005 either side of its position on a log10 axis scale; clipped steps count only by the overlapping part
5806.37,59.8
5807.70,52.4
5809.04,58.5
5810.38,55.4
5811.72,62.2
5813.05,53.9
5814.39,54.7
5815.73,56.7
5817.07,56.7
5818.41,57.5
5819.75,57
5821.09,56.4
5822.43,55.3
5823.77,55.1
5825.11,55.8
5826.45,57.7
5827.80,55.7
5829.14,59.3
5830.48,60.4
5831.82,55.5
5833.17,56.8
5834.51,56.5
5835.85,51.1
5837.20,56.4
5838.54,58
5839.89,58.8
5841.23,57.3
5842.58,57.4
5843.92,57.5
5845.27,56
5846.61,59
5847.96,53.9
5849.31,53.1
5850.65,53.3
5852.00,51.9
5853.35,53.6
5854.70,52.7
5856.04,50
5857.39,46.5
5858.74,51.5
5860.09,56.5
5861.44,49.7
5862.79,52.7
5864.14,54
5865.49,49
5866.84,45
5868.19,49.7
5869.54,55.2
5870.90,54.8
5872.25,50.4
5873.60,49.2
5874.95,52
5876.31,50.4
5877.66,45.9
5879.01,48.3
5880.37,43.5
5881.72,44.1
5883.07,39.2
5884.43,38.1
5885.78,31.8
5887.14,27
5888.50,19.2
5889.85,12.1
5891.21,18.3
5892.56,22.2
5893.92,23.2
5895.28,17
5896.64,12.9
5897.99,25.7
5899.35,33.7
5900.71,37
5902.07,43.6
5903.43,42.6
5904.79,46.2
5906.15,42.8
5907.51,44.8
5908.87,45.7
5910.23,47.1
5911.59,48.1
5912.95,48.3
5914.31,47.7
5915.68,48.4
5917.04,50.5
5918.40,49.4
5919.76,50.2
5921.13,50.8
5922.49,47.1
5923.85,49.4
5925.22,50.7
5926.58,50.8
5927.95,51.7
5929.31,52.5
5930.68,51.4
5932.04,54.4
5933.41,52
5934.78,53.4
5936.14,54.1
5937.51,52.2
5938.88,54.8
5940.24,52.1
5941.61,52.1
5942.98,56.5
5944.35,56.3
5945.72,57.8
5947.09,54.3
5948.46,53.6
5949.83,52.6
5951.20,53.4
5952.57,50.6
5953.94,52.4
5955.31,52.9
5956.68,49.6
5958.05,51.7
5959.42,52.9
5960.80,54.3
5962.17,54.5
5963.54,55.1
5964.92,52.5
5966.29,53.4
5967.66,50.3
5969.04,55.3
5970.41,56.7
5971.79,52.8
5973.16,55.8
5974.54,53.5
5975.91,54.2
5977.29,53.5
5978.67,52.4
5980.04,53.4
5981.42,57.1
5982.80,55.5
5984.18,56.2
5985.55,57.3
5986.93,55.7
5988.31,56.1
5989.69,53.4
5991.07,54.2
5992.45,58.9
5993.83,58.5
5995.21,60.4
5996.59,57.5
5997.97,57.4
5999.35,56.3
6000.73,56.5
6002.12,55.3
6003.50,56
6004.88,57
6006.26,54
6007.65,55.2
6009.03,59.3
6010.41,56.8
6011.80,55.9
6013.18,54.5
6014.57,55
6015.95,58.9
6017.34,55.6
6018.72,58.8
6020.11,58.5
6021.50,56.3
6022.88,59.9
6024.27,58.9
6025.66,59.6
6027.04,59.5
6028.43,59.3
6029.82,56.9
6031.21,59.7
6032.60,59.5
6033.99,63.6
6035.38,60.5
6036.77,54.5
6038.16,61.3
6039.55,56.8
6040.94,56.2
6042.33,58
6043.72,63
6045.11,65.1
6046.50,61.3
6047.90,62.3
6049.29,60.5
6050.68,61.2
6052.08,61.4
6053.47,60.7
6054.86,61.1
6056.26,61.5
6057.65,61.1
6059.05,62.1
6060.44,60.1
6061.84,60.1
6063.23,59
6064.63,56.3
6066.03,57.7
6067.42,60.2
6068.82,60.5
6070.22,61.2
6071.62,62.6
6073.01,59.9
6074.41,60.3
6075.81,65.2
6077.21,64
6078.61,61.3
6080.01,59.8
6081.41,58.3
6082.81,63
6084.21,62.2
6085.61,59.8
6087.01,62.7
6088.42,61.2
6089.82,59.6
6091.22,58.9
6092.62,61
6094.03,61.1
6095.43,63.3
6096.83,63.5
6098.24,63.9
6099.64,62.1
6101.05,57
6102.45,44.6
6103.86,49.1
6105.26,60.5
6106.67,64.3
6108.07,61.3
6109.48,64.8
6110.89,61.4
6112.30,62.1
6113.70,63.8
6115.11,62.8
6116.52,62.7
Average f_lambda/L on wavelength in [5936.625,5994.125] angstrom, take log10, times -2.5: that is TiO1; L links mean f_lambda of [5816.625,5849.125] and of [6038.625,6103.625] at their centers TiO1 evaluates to 0.09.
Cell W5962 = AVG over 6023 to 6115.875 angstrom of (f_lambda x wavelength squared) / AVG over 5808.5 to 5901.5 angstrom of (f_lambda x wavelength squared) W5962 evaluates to 1.35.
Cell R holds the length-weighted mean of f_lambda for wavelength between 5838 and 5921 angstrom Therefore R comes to 44.8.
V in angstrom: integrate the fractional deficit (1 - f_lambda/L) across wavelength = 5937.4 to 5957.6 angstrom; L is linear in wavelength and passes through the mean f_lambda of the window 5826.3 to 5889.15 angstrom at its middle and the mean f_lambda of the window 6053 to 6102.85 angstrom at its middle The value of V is 0.5 angstrom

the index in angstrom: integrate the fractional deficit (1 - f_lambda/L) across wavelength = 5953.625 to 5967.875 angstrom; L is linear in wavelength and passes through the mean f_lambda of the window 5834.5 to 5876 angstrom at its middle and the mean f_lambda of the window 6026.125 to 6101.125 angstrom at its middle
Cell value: 1.1 angstrom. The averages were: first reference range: 53.2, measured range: 52.8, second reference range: 60.6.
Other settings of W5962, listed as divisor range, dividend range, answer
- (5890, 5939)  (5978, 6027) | 1.35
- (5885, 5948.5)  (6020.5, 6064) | 1.44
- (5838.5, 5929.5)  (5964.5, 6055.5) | 1.32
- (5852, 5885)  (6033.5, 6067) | 1.30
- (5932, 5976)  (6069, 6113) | 1.18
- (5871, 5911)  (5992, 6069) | 1.68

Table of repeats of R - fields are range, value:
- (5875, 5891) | 36.4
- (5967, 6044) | 56.8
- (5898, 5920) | 44.7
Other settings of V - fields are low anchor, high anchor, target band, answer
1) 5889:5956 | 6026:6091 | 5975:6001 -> -1.64 angstrom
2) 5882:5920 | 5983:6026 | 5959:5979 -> -1.66 angstrom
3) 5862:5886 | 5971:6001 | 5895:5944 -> 4.29 angstrom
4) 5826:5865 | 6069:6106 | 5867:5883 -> 1.91 angstrom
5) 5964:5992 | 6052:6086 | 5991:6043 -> -0.47 angstrom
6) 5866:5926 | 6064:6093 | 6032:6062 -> -1.68 angstrom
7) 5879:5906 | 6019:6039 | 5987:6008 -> -1.53 angstrom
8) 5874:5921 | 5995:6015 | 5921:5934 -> -2.30 angstrom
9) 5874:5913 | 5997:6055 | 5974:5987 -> -1.03 angstrom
